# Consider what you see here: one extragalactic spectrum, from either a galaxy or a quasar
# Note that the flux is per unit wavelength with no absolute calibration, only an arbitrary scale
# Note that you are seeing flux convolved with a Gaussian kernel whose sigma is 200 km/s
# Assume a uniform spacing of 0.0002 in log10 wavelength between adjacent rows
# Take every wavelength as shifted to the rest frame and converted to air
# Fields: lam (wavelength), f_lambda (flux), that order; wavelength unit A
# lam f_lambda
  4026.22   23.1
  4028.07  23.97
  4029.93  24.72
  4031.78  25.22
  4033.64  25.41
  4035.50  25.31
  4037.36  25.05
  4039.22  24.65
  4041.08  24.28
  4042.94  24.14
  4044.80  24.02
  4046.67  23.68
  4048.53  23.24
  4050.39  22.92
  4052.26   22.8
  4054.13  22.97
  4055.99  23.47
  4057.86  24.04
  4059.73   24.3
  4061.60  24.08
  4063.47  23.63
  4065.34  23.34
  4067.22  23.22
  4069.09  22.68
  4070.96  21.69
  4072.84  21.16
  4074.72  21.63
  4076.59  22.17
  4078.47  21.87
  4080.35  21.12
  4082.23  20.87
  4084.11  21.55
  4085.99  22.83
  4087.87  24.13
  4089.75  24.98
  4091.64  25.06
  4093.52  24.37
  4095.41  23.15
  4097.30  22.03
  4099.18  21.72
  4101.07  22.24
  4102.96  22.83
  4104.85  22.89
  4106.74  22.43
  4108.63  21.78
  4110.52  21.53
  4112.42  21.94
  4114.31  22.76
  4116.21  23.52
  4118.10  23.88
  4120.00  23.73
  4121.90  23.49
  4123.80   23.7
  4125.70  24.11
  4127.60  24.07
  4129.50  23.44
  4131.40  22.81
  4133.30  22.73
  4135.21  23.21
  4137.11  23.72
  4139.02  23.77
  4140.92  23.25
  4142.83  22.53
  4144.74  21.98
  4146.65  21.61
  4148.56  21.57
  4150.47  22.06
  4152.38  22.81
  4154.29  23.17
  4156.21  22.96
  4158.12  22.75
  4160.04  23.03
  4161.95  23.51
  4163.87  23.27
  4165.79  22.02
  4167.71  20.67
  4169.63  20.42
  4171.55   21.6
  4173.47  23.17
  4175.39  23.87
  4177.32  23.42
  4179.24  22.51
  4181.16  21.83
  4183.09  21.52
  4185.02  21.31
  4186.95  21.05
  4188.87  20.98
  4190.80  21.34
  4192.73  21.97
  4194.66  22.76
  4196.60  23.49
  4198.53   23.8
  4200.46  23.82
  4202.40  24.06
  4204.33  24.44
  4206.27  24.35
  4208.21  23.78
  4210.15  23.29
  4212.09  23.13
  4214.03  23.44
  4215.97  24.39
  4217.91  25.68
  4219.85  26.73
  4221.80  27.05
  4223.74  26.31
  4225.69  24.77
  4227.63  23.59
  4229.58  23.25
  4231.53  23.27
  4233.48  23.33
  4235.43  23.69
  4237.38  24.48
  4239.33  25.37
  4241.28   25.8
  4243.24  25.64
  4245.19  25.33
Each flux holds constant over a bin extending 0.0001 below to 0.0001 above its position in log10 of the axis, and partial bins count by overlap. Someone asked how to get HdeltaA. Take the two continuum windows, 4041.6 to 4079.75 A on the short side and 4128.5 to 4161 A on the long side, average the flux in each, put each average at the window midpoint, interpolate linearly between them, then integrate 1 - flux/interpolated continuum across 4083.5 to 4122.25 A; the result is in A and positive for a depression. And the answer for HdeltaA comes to -0.1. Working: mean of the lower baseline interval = 23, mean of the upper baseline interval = 22.8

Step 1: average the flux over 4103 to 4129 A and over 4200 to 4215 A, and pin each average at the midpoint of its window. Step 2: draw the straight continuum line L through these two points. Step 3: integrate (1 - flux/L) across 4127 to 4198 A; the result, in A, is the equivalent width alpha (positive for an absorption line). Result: 2.8 A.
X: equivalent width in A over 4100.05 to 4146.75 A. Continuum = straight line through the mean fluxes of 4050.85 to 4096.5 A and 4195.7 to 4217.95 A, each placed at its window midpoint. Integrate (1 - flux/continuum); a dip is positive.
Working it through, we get 0.7 A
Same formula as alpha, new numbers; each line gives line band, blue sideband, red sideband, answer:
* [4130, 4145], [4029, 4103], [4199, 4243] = 0.5 A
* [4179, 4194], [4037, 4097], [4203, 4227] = 1.8 A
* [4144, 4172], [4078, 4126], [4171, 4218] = 0.8 A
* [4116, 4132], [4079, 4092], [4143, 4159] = -0.8 A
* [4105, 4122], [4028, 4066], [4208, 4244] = 1.1 A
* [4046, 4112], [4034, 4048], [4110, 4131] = 3.0 A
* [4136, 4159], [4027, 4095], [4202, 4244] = 1.3 A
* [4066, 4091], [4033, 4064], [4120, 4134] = 1.5 A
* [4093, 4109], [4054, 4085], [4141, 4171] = -0.1 A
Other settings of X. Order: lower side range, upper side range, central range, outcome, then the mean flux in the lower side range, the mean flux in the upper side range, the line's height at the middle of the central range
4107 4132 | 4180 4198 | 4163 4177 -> 0.0 A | 23.1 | 21.9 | 22.2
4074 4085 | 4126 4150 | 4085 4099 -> -1.2 A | 21.5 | 22.9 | 21.8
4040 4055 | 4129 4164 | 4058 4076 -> 0.4 A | 23.5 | 22.8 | 23.4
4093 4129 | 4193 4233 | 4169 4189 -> 1.5 A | 22.9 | 24.2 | 23.8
